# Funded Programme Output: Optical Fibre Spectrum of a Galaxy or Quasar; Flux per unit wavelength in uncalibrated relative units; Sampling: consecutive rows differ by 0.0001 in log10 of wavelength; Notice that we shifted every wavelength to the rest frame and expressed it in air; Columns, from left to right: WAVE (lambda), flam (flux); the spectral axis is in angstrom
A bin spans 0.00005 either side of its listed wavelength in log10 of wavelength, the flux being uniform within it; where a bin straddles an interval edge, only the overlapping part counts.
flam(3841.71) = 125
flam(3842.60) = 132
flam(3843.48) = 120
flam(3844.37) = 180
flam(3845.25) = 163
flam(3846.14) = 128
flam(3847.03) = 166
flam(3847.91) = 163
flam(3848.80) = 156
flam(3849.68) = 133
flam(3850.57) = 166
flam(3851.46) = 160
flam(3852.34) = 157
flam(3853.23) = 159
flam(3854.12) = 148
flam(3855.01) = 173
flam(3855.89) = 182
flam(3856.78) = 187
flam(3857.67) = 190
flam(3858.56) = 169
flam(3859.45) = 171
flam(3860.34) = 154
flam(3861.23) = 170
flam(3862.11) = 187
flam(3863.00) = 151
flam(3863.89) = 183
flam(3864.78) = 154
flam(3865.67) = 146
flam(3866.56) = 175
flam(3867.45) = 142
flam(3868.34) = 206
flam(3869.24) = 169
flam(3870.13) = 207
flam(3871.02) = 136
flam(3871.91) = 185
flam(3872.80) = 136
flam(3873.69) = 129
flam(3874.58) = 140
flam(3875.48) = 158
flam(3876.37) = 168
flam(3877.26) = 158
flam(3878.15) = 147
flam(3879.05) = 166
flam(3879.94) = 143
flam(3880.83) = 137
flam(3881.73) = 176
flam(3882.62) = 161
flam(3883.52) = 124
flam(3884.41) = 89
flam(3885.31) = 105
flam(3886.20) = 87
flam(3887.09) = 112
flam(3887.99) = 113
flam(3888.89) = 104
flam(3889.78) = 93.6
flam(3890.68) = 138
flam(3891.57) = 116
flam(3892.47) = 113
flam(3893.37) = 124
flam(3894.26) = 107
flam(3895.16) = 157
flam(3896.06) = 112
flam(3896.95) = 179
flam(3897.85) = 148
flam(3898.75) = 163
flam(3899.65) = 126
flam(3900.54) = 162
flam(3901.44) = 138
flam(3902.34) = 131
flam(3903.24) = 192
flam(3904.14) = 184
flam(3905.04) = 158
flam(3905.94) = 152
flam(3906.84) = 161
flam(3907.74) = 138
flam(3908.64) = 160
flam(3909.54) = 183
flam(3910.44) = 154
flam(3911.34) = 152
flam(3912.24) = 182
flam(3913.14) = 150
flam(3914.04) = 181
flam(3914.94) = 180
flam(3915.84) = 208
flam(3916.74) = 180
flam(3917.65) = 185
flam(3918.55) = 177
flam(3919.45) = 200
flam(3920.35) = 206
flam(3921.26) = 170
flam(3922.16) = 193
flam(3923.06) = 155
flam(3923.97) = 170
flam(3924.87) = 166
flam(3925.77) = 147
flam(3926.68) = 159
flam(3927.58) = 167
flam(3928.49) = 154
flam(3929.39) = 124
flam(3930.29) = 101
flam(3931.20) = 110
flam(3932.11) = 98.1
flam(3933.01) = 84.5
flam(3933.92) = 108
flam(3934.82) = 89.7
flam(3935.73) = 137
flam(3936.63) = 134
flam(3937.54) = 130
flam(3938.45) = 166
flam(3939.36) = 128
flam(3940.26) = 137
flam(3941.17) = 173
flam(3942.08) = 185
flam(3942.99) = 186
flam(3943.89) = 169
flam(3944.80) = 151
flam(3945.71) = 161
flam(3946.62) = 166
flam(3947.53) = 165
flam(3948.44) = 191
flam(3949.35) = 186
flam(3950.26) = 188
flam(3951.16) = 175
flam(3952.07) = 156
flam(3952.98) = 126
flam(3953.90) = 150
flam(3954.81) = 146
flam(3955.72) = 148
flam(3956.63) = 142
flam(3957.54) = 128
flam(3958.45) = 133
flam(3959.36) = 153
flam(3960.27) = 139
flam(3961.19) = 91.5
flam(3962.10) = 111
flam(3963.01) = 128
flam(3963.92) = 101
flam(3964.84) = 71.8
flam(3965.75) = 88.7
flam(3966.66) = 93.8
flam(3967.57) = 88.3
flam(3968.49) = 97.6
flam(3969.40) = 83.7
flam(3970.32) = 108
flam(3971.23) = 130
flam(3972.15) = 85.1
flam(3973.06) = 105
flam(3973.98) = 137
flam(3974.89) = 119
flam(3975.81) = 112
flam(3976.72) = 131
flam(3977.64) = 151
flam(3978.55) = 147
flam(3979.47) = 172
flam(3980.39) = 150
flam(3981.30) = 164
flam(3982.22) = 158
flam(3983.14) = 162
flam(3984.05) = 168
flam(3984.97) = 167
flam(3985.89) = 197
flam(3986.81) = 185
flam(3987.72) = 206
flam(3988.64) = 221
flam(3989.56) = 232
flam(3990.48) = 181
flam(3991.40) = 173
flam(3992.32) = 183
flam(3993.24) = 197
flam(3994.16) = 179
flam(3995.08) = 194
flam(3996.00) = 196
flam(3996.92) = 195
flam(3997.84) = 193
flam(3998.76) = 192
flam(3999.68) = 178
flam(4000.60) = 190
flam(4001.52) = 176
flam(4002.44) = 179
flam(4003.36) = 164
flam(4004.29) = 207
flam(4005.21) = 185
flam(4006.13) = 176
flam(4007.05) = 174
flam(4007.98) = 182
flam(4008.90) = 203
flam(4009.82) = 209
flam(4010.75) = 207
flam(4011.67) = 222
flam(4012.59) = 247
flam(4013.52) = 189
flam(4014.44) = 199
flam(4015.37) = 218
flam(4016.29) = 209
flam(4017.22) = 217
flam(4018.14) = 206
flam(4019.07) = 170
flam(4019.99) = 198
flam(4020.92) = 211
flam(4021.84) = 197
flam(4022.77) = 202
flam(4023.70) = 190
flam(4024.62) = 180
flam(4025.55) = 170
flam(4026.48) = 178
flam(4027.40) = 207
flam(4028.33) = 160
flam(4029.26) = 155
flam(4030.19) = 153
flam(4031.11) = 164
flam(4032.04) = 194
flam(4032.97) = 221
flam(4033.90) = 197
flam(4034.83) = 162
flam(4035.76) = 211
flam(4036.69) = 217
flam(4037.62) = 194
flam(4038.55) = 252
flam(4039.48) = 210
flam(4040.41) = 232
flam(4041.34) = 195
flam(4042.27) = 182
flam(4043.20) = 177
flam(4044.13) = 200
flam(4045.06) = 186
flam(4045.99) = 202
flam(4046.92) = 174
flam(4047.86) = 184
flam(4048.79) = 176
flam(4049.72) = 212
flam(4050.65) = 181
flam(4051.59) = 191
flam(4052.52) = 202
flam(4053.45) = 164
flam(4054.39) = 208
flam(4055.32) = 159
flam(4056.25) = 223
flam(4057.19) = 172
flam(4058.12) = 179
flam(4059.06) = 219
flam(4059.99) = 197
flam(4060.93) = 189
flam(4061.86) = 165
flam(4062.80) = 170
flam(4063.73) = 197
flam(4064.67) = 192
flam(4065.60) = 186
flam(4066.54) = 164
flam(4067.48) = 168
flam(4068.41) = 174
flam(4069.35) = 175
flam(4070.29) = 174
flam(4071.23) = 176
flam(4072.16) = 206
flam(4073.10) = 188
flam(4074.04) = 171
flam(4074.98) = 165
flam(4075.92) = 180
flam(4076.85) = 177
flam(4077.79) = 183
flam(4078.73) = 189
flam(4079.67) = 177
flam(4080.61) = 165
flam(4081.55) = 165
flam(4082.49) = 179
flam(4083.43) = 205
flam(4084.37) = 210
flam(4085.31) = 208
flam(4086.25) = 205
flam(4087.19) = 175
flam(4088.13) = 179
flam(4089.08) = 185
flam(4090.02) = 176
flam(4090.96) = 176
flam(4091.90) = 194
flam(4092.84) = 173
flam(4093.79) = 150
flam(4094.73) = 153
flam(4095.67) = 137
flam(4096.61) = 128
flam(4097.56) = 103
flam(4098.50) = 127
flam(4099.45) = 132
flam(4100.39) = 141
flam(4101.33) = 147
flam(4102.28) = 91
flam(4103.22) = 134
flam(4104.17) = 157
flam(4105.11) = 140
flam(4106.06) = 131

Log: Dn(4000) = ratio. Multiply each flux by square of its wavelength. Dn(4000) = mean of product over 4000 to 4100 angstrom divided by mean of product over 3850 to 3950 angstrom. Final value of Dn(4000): 1.30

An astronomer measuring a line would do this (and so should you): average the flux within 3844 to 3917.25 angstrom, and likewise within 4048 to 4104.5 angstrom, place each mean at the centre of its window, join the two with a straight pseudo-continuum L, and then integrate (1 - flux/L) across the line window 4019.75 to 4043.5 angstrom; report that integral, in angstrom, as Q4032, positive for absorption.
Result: -3.3 angstrom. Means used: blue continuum 154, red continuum 174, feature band 193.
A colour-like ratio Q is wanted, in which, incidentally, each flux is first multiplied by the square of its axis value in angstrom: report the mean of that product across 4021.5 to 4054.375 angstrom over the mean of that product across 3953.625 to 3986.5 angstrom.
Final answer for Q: 1.52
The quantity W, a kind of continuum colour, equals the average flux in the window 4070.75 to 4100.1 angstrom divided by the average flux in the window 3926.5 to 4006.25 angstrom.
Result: 1.1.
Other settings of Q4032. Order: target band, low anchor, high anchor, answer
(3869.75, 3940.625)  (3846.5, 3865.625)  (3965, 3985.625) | 1.3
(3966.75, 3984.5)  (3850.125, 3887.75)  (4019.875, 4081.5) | 4.6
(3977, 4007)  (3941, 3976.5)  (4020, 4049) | -4.1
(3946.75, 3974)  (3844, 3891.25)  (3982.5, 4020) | 7.8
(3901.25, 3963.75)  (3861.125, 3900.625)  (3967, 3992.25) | -2.9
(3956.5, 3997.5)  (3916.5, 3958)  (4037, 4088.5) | 4.7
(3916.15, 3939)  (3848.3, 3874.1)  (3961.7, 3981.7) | -2.0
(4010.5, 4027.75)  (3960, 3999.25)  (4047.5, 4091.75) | -3.8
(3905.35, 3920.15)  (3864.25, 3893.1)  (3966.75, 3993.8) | -2.8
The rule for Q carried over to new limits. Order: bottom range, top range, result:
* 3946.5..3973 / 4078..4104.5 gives 1.35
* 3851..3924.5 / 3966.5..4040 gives 1.21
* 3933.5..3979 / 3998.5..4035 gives 1.47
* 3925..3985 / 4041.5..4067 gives 1.44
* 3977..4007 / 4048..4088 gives 1.06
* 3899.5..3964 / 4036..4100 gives 1.27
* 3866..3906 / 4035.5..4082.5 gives 1.43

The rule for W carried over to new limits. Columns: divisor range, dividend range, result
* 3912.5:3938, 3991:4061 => 1.26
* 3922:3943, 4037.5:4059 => 1.39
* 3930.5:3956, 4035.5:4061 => 1.33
